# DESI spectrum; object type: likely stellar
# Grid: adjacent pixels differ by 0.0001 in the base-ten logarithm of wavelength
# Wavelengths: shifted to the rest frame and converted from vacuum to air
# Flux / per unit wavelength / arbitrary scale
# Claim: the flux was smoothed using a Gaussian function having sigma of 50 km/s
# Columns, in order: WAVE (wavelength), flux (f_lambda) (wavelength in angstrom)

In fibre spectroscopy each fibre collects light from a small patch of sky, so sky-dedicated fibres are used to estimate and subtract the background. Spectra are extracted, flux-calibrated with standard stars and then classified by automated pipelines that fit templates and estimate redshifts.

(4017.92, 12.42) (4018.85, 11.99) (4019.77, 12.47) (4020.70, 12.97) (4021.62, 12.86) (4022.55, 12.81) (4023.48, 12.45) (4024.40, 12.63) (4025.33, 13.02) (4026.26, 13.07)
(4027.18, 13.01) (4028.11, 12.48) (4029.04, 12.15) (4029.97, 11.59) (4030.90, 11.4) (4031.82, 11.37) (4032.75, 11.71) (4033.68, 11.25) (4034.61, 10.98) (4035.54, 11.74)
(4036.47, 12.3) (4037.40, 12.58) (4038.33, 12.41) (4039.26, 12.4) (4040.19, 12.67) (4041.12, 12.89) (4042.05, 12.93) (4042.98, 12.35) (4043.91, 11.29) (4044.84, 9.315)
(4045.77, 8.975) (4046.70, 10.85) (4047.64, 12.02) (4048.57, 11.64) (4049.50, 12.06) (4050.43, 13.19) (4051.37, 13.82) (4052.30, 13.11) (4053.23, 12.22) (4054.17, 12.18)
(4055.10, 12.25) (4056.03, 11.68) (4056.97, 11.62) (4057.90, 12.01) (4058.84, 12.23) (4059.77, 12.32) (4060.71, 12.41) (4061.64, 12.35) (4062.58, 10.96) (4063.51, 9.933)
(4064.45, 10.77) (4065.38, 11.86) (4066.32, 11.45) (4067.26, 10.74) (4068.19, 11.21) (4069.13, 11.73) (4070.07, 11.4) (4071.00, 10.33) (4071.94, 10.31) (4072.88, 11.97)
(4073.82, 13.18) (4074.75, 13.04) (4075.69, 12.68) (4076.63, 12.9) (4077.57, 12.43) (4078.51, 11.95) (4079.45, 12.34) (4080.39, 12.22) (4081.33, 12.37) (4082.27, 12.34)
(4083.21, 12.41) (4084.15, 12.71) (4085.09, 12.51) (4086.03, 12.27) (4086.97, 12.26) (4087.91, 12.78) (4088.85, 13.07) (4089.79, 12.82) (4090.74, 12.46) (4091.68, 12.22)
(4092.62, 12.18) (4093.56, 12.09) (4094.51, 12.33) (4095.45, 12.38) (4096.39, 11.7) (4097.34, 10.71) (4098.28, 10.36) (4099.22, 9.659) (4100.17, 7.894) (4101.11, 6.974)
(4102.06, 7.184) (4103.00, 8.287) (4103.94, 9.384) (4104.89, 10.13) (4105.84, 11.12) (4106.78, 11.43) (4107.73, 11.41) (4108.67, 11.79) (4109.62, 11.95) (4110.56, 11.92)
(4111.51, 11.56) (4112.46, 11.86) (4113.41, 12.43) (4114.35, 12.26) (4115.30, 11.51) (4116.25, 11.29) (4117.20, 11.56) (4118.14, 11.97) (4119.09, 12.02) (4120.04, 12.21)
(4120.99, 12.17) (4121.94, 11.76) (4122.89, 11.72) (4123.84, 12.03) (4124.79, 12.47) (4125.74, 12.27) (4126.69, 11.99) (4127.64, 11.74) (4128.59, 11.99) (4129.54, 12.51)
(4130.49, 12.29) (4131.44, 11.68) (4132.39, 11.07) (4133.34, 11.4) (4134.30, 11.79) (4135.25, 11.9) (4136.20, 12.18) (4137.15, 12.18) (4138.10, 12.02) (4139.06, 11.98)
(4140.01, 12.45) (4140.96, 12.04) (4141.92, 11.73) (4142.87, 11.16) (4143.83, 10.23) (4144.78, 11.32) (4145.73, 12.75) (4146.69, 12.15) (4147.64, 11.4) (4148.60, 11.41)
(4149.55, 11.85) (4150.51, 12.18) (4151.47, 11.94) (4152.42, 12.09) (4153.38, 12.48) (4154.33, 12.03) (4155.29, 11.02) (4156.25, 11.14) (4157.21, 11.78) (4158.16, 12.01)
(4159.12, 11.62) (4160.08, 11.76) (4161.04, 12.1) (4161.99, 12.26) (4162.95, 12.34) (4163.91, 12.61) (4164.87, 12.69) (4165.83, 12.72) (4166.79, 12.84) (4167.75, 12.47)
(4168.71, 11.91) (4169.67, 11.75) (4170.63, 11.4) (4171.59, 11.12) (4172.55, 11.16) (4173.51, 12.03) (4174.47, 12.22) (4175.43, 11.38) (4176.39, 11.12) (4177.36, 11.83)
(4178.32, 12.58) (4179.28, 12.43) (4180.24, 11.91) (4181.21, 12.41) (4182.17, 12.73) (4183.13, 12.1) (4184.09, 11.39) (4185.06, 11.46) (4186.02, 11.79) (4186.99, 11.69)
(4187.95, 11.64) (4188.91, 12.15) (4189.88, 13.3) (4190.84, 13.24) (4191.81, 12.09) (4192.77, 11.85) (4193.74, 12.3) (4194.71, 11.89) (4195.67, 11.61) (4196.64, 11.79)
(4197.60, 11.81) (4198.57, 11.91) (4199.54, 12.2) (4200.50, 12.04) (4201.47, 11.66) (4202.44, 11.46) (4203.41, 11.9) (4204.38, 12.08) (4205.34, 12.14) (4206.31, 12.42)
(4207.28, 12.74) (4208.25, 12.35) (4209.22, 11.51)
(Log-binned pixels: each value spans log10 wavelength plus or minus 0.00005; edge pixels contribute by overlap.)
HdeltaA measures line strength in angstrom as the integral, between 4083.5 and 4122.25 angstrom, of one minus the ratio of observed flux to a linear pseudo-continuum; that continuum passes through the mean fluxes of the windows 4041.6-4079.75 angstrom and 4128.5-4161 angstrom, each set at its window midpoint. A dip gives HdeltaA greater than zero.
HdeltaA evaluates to 1.39 angstrom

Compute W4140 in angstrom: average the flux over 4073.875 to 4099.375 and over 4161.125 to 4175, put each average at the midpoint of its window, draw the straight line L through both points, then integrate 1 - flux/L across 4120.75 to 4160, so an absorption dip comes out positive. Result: 1.0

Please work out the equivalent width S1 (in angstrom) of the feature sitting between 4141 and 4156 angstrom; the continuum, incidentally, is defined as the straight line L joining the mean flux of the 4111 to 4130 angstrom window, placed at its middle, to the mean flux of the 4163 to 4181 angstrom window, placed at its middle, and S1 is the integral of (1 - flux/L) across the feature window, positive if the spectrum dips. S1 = 0.3 angstrom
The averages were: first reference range 12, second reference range 12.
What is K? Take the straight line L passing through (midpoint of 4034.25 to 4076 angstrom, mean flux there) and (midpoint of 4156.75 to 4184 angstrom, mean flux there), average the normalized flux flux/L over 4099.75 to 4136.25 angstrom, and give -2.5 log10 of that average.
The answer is 0.060 mag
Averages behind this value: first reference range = 11.8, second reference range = 12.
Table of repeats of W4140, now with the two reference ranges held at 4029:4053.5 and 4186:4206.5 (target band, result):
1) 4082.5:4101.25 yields 0.4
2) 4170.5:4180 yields 0.2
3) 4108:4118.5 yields 0.1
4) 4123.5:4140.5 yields 0.0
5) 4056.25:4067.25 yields 0.3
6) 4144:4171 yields 0.1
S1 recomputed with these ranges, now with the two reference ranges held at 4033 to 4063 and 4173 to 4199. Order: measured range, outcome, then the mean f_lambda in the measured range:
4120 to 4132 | -0.1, 12.1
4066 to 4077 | 0.2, 11.7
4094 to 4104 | 1.9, 9.74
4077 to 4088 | -0.4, 12.4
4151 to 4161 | 0.2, 11.8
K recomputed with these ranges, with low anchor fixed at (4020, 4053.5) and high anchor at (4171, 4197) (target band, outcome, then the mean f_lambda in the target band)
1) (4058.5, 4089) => 0.01 mag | 12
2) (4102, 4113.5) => 0.11 mag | 10.9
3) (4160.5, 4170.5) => -0.03 mag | 12.3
